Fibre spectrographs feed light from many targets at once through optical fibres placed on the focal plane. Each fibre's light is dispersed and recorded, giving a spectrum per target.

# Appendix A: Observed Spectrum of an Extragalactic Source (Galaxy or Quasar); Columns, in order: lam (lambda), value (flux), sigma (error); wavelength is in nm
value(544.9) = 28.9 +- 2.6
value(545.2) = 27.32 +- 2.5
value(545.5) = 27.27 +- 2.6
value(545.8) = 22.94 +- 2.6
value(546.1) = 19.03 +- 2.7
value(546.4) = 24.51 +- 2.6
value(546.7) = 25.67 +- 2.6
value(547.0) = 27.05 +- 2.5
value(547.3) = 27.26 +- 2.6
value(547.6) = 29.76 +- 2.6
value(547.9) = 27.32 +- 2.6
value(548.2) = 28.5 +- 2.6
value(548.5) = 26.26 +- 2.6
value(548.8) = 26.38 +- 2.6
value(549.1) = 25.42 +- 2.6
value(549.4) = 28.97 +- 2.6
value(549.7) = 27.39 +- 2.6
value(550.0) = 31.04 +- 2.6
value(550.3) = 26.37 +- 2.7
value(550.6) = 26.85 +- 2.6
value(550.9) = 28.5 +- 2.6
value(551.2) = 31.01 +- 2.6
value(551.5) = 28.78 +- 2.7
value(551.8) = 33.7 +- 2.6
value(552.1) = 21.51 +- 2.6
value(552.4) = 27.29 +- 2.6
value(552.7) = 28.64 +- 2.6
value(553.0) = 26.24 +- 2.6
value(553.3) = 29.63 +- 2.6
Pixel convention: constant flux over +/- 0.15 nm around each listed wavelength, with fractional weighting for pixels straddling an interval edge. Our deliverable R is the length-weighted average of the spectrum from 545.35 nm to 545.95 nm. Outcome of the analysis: 25.1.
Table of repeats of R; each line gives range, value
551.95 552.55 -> 24.4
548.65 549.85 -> 27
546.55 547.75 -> 27.4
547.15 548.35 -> 28.2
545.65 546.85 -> 23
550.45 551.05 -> 27.7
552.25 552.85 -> 28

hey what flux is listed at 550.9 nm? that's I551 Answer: 28.5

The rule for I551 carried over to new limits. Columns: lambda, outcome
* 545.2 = 27.32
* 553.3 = 29.63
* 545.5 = 27.27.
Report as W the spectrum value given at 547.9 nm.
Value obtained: 27.32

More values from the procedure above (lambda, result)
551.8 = 33.7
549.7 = 27.39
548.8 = 26.38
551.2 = 31.01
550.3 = 26.37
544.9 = 28.9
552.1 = 21.51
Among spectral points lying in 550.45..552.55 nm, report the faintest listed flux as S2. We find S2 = 21.51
